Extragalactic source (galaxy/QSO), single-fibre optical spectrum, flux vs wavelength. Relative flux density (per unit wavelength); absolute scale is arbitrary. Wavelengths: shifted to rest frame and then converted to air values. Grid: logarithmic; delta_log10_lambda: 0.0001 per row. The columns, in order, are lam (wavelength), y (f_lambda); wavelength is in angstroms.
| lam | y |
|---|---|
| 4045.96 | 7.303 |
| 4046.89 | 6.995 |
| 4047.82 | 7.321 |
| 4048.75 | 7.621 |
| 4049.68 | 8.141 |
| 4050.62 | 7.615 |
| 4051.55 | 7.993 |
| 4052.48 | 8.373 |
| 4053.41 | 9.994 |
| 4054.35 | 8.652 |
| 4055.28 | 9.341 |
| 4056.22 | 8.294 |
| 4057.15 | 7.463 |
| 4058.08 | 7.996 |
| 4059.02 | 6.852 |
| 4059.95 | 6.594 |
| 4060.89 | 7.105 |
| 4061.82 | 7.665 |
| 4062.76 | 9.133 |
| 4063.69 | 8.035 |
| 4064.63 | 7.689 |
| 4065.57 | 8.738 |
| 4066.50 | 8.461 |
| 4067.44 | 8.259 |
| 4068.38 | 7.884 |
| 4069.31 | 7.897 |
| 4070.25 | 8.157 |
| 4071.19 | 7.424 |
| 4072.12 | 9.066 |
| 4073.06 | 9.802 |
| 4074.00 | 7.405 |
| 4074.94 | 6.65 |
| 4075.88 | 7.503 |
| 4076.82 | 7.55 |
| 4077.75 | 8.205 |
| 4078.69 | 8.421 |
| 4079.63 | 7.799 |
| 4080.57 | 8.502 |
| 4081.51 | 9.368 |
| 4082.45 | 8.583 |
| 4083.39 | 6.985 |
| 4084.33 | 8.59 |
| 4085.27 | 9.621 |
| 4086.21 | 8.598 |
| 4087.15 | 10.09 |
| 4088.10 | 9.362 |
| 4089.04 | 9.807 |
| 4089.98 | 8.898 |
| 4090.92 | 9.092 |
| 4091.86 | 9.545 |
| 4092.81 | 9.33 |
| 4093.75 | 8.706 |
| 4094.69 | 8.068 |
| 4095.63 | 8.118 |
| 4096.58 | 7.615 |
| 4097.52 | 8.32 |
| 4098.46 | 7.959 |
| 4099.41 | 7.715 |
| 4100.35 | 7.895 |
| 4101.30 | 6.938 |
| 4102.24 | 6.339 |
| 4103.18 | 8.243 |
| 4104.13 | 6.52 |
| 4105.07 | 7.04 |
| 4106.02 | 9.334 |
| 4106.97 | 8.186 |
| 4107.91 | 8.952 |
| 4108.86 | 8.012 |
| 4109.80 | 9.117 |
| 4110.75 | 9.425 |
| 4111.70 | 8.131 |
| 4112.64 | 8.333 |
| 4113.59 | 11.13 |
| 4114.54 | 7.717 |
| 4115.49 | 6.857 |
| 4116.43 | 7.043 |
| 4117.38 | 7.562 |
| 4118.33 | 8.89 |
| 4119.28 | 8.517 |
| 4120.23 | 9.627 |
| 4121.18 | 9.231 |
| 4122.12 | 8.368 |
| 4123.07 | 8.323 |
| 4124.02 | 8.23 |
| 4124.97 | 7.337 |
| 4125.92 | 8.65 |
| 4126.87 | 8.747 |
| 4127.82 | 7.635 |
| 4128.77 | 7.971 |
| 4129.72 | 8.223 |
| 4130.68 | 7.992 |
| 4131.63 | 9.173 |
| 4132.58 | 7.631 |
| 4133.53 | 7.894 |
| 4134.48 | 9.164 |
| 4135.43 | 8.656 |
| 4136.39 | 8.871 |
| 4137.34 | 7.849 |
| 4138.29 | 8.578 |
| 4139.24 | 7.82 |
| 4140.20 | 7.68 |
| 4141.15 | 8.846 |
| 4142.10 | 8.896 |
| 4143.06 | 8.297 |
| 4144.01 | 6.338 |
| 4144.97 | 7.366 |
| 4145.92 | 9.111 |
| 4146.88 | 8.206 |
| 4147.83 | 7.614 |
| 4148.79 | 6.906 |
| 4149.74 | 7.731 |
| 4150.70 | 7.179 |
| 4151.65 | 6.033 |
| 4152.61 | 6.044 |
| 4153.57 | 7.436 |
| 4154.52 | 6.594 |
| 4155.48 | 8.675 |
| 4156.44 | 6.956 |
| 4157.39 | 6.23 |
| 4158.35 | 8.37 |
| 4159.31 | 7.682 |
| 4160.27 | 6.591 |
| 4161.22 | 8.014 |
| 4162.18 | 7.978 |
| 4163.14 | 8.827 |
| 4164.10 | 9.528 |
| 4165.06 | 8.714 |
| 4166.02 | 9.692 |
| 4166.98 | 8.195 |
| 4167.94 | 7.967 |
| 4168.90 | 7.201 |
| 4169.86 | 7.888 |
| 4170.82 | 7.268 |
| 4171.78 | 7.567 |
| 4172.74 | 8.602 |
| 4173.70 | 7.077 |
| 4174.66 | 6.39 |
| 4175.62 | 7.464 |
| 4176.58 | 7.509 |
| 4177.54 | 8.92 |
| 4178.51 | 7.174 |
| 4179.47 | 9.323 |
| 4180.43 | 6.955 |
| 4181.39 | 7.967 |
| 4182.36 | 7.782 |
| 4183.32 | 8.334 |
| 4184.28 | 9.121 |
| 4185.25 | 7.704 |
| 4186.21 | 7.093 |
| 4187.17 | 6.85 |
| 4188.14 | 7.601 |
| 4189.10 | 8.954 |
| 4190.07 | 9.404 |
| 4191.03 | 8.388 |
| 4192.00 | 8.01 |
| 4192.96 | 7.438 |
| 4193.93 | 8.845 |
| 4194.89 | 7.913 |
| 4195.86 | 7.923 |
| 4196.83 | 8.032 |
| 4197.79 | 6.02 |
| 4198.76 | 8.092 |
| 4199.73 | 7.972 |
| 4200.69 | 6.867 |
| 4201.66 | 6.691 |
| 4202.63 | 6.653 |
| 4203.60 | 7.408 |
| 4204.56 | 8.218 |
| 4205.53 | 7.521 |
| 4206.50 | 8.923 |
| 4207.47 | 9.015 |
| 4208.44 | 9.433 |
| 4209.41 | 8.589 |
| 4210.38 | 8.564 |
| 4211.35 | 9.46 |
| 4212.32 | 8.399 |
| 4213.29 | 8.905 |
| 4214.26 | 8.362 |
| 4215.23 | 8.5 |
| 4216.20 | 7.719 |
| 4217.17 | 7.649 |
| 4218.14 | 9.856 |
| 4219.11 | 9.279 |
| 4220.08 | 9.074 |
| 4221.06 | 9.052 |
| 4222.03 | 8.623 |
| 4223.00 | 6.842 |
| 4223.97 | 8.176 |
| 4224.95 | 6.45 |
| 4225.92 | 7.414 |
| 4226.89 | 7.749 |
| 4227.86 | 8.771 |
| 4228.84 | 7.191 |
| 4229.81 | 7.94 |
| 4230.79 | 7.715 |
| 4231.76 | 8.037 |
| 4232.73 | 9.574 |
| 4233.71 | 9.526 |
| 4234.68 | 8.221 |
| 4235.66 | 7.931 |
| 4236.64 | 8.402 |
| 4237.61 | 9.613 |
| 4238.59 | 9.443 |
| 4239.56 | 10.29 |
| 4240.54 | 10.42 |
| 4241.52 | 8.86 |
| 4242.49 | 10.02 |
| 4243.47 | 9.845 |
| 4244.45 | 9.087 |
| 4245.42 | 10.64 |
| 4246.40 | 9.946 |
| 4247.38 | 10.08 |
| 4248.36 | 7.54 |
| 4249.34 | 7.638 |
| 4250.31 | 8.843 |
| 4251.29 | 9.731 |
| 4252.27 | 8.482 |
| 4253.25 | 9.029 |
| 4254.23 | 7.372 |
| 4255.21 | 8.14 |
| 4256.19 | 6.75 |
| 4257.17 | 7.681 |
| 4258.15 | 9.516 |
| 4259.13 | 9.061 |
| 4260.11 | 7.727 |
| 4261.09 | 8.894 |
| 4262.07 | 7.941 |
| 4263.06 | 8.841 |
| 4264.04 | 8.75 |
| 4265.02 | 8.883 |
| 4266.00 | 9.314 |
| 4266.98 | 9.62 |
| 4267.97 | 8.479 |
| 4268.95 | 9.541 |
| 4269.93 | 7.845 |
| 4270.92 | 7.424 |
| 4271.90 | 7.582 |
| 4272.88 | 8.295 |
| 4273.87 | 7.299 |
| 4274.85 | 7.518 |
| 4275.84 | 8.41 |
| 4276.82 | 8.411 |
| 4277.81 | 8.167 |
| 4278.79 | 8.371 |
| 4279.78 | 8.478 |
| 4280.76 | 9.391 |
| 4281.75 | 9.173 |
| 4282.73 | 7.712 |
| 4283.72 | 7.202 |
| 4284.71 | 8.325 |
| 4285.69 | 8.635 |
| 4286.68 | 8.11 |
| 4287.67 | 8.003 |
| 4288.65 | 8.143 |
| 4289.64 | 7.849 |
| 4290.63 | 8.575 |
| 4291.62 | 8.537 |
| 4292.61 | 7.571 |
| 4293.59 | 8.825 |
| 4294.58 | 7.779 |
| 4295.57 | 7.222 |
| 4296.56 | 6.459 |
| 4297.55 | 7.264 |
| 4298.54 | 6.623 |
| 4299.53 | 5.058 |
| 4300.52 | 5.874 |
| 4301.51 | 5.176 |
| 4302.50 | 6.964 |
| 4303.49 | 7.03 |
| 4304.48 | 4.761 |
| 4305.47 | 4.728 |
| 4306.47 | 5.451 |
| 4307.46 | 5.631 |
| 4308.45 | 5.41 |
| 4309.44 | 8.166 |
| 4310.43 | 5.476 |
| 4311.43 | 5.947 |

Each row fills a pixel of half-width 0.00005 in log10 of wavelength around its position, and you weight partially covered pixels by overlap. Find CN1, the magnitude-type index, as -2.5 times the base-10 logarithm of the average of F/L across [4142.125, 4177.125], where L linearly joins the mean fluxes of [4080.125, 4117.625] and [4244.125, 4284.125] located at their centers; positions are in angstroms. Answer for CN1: 0.10 mag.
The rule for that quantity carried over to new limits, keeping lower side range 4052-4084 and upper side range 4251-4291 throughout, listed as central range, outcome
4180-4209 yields 0.05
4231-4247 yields -0.13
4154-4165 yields 0.06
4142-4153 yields 0.11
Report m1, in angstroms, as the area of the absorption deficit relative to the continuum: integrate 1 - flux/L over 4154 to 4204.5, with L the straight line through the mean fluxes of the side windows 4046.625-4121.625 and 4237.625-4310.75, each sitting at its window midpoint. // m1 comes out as 2.1 angstroms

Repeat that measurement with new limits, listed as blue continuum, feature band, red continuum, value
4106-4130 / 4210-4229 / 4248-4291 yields 0.1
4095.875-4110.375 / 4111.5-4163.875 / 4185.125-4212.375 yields -0.5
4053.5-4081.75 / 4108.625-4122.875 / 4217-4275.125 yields -0.5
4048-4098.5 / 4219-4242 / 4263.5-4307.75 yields -2.0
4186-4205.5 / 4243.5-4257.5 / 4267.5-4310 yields -2.1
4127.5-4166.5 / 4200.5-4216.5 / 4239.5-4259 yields 0.6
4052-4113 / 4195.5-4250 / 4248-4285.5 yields -0.9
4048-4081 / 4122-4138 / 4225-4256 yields 0.1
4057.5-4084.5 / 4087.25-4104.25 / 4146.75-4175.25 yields -0.9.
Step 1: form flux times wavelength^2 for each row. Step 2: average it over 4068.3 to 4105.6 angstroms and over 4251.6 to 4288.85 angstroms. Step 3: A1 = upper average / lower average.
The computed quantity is 1.10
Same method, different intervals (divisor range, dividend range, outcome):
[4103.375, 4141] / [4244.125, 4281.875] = 1.10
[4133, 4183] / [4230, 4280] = 1.16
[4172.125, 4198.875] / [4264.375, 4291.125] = 1.10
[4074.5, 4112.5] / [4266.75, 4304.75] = 1.02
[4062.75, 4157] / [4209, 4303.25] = 1.09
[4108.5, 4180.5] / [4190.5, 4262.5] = 1.09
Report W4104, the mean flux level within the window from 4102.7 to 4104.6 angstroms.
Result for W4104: 7.38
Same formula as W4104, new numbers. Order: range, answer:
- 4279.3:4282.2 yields 9.02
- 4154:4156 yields 7.62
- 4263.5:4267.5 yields 9.14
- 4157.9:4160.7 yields 7.54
